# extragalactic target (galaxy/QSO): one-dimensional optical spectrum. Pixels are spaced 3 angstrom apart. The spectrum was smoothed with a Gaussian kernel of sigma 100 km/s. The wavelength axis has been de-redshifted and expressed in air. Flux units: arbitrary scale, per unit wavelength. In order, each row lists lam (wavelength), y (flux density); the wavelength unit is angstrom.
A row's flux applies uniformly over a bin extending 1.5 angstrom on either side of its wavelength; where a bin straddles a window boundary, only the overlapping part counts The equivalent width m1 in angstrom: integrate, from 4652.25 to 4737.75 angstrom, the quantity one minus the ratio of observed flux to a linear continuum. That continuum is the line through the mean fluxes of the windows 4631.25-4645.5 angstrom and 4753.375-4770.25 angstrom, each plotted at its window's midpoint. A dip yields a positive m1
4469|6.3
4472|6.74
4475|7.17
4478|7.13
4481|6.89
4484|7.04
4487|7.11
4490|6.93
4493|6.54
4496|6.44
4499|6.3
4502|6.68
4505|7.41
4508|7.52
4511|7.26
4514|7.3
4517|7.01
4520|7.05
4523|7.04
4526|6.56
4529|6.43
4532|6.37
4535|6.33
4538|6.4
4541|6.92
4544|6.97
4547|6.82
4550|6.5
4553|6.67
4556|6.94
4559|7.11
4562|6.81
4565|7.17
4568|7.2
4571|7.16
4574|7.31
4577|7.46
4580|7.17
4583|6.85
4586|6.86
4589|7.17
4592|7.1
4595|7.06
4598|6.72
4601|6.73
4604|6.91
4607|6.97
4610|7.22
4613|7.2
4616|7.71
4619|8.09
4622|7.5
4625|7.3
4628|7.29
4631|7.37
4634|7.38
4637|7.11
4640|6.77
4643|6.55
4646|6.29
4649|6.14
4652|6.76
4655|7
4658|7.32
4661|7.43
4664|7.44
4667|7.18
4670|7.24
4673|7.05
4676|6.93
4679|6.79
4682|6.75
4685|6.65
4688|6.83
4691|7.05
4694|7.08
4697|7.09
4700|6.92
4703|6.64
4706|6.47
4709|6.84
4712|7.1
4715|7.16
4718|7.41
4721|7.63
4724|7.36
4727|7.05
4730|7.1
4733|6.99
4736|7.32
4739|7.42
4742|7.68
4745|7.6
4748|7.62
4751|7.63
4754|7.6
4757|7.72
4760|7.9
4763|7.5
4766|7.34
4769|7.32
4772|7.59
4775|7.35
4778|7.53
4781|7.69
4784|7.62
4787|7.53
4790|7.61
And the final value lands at 1.9 angstrom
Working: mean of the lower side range 6.94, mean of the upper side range 7.57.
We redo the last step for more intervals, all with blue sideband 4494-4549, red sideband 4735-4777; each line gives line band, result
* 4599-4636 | -0.93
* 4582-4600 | 0.19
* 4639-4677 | 1.62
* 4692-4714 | 1.47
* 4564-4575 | -0.38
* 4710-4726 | 0.26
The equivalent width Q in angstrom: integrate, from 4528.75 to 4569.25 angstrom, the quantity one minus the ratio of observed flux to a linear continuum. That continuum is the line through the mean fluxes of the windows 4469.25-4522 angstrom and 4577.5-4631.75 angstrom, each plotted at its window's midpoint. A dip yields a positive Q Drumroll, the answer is 1.7 angstrom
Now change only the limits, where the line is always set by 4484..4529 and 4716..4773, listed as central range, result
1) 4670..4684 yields 0.8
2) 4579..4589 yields 0.2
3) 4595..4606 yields 0.5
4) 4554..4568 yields 0.1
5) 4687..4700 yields 0.6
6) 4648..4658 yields 0.7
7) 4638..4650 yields 1.3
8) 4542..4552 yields 0.4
